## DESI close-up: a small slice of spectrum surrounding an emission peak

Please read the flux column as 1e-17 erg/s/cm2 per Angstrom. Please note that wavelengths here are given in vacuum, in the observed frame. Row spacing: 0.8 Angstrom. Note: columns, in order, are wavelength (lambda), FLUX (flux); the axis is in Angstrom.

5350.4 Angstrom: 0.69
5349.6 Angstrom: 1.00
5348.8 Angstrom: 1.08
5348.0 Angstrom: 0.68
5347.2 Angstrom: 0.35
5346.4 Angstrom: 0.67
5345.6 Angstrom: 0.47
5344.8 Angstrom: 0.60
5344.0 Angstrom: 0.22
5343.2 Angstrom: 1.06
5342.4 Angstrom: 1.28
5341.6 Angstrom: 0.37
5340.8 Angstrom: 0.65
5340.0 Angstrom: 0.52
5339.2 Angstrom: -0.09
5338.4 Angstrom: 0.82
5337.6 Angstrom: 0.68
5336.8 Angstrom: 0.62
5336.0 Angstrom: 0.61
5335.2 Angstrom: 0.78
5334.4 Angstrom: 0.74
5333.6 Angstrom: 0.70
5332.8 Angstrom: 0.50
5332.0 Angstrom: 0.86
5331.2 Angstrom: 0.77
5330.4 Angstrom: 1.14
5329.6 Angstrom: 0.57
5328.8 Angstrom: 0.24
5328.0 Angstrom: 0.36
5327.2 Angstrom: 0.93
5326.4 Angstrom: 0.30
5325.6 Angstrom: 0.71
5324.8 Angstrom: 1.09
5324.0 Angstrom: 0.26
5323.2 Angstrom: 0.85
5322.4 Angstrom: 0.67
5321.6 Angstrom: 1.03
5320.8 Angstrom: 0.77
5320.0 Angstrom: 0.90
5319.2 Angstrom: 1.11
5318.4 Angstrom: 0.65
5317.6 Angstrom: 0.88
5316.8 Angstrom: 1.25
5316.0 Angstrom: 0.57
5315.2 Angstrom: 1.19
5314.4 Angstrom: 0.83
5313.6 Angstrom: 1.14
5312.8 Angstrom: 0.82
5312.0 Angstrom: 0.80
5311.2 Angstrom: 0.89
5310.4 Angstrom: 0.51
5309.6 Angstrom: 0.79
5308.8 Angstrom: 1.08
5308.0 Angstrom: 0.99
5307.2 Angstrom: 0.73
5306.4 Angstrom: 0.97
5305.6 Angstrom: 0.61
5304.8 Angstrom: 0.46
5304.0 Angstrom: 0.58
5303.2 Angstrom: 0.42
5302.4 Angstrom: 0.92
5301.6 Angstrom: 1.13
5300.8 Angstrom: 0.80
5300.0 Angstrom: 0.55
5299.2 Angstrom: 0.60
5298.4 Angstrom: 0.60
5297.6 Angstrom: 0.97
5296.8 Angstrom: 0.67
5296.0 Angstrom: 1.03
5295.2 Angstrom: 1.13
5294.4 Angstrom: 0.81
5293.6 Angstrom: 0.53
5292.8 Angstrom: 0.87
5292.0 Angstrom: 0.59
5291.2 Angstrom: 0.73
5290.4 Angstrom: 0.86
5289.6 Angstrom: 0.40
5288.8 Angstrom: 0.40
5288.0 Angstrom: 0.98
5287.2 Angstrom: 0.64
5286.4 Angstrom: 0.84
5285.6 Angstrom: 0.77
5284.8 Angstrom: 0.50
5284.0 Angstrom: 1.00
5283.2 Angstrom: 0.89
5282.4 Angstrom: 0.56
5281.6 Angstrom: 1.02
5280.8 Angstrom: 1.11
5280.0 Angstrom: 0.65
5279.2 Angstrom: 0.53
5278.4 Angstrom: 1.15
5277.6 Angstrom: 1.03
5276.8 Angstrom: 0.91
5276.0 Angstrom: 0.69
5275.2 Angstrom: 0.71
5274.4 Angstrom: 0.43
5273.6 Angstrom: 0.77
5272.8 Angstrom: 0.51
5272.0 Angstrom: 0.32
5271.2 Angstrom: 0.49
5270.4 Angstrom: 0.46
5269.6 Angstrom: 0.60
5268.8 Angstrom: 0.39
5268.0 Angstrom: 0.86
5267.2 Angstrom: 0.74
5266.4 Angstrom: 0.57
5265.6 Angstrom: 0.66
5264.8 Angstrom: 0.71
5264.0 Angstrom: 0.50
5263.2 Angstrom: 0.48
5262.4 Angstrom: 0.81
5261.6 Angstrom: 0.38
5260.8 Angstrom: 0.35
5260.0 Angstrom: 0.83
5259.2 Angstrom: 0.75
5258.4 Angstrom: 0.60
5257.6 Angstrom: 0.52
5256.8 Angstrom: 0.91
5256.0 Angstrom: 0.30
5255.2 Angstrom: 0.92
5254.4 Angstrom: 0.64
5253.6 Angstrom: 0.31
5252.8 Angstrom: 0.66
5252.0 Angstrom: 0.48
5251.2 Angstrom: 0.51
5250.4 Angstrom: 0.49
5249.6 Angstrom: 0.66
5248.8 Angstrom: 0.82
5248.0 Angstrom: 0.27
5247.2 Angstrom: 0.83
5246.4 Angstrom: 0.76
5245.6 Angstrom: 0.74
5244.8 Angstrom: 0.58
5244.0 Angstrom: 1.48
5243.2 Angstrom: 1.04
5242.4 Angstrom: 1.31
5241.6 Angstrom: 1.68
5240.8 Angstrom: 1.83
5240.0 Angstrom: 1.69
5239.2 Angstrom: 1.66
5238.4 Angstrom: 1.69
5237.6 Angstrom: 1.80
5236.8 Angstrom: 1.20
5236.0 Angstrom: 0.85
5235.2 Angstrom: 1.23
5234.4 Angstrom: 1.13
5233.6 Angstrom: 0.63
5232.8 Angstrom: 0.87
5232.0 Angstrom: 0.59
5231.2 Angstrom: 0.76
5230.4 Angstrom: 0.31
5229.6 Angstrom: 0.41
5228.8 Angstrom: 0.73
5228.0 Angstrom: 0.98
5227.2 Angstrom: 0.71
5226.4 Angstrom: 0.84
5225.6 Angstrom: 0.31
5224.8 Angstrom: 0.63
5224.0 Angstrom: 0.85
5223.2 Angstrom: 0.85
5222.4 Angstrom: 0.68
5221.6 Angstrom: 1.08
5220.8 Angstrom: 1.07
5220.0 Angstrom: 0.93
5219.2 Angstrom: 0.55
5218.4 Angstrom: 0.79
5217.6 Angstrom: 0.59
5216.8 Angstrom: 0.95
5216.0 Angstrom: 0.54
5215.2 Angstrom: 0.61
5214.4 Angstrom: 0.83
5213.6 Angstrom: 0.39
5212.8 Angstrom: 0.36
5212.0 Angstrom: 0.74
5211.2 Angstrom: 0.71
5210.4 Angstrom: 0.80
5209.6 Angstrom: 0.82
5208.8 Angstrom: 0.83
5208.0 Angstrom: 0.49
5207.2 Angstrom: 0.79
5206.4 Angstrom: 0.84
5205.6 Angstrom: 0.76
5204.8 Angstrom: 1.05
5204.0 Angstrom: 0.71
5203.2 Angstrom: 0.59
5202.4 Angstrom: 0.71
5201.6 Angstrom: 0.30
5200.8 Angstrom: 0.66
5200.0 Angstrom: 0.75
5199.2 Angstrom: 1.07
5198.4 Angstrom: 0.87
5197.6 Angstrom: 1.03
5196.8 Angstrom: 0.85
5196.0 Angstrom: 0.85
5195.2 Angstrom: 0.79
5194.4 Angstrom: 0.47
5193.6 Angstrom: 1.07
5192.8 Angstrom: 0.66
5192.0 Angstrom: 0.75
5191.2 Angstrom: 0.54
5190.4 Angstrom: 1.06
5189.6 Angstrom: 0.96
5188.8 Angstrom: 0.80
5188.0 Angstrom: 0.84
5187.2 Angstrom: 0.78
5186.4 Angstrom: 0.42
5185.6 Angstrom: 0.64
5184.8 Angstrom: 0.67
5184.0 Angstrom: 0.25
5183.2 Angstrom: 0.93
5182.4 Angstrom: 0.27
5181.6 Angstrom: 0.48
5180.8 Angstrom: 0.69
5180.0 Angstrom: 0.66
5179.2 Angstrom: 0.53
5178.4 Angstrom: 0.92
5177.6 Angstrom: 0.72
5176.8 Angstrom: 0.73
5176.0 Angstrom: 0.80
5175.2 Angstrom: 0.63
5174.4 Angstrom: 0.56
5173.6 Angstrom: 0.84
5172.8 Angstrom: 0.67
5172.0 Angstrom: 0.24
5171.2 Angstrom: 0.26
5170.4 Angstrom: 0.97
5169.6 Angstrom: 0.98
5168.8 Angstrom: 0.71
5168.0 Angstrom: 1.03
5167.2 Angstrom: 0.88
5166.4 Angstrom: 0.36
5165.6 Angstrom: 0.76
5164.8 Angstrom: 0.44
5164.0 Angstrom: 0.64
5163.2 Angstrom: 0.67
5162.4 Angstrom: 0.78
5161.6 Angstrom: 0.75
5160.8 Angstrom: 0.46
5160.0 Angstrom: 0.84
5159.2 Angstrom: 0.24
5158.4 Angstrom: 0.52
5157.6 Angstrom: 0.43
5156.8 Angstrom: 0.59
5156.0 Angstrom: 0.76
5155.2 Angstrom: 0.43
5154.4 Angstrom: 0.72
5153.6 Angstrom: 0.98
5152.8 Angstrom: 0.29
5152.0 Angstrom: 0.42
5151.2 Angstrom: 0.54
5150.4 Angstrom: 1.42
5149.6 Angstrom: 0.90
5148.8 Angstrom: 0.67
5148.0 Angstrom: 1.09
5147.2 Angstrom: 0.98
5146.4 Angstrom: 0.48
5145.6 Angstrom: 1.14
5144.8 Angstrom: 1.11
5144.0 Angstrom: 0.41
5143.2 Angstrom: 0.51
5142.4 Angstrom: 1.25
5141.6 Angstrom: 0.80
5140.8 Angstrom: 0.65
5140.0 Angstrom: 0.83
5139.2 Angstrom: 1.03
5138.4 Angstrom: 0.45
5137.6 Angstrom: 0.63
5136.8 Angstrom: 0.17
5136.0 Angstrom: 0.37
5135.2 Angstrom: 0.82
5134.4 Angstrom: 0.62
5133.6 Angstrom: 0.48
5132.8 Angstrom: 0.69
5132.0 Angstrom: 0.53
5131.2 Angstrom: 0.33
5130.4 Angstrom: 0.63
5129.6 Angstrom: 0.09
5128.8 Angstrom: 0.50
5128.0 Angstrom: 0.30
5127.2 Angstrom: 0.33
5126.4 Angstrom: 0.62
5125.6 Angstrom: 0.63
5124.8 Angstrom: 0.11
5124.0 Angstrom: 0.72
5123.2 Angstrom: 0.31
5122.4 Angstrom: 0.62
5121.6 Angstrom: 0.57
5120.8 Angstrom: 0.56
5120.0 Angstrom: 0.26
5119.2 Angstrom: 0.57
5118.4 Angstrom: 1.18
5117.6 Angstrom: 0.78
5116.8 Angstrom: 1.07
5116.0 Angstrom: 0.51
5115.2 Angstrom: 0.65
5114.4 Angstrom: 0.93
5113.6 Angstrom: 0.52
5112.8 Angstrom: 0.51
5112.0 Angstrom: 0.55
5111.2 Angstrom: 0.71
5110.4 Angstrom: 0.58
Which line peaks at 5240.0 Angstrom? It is [O II] 3727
